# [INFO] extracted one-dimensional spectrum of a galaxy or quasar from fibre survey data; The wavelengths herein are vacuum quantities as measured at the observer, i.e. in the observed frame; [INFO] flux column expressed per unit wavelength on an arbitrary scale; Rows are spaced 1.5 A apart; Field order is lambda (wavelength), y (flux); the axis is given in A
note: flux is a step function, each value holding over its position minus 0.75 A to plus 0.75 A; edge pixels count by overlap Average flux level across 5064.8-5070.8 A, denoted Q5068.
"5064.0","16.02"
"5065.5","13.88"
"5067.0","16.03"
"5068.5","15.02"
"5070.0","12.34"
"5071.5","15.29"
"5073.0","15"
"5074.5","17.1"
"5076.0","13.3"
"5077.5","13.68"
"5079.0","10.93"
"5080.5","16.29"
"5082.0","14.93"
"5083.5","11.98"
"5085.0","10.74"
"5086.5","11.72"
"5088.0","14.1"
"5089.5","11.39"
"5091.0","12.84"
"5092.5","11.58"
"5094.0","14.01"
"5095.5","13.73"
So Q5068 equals 14.3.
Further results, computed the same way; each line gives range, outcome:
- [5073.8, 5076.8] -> 15.1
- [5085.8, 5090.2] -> 12.4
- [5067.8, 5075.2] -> 14.9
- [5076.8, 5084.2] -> 13.6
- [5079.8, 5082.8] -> 15.5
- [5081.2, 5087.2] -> 12.4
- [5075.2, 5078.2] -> 13.5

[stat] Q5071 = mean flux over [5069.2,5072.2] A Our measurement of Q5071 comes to 13.8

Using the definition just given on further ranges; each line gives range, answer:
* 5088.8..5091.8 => 12.1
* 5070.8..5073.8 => 15.2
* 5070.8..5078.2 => 14.9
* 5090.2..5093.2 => 12.2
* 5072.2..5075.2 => 16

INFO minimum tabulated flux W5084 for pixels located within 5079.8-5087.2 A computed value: 10.74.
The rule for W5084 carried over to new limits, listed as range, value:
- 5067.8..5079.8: 10.93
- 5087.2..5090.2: 11.39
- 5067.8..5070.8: 12.34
